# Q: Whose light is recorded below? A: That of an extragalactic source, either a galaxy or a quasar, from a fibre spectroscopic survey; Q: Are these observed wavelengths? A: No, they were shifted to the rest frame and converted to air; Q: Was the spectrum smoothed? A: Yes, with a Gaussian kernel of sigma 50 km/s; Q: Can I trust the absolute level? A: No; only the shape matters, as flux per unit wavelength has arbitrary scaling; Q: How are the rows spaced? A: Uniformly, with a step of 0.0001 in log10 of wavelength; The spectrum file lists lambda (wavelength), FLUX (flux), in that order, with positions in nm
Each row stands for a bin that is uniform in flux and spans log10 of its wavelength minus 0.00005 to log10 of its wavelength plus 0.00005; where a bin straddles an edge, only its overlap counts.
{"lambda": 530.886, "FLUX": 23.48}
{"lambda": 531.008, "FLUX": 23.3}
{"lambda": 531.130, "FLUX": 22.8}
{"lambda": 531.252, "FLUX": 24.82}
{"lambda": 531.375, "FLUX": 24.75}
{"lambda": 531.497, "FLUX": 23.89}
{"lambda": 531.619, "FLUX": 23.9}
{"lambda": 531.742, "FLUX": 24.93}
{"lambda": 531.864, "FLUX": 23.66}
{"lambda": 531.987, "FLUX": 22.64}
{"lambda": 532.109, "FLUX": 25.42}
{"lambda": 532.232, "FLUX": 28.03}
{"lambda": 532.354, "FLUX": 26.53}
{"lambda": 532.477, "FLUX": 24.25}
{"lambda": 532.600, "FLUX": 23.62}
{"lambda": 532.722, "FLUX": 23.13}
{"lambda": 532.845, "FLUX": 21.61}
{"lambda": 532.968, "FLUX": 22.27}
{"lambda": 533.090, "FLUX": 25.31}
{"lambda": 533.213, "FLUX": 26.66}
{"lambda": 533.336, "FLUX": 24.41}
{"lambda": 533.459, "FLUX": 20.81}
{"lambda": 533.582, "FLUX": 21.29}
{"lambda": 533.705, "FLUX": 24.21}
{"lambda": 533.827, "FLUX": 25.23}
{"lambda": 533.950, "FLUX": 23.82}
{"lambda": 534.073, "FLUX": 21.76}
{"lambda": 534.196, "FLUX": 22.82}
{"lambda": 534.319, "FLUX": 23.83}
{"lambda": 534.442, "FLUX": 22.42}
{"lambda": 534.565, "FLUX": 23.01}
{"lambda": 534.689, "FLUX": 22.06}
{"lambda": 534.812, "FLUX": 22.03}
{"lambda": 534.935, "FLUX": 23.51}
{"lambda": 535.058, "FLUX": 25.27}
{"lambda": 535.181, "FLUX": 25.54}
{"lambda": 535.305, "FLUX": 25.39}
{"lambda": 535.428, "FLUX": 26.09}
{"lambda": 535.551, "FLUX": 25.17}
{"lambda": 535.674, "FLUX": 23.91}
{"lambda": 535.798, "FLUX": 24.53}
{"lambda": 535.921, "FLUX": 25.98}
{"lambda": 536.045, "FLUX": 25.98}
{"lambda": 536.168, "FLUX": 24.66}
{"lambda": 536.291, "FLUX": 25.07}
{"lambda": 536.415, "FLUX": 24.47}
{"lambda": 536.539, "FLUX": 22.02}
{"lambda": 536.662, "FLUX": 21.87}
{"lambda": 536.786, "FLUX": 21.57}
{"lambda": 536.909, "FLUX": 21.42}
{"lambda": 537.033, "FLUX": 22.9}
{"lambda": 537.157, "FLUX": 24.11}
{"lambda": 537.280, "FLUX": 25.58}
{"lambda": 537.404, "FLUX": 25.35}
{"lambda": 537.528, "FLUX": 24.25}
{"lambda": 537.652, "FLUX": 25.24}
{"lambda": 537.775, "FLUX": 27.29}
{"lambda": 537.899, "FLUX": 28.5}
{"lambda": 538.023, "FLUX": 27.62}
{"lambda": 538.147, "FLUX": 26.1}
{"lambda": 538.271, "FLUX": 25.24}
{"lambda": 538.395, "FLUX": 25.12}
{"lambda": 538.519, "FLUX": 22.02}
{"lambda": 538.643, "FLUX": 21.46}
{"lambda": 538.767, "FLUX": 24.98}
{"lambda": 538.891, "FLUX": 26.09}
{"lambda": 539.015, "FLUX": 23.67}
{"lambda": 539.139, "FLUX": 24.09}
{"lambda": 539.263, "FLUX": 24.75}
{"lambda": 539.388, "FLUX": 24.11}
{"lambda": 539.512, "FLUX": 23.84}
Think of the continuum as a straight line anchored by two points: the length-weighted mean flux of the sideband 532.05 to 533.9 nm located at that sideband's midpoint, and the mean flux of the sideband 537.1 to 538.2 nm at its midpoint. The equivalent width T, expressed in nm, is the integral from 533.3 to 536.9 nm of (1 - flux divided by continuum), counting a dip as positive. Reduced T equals 0.19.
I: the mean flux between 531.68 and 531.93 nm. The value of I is 24.2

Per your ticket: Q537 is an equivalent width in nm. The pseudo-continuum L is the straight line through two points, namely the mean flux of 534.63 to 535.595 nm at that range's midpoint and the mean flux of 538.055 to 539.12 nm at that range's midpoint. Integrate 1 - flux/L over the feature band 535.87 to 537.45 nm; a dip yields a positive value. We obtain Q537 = 0.03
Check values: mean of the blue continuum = 24.4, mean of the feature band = 23.9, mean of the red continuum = 24.4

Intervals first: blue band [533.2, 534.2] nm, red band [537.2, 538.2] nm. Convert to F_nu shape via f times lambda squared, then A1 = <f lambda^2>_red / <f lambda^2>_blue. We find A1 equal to 1.14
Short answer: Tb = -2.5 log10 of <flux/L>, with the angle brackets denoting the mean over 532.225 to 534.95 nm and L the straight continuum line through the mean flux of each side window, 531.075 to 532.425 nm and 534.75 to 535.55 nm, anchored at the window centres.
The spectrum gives 0.05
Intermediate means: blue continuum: 24.7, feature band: 23.5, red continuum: 24.7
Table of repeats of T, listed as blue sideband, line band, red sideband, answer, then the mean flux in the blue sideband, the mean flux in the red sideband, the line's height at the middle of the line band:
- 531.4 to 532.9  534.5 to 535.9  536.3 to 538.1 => 0.01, 24.3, 24.5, 24.4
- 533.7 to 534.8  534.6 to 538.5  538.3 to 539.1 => -0.17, 23.1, 24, 23.6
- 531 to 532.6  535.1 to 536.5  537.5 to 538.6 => 0.01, 24.5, 25.7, 25.3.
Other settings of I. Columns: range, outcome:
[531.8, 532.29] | 24.9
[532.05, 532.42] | 26.6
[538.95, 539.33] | 24.2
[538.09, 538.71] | 24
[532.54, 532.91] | 22.8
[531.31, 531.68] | 24.2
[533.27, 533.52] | 22.6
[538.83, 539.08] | 24.9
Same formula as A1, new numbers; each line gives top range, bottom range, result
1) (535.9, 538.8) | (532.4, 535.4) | 1.05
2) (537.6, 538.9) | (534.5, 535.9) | 1.06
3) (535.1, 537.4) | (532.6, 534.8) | 1.06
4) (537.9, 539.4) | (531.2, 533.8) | 1.05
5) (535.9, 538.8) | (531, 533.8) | 1.04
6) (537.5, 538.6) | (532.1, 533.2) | 1.07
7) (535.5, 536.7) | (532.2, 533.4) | 1.01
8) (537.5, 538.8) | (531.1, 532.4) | 1.05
